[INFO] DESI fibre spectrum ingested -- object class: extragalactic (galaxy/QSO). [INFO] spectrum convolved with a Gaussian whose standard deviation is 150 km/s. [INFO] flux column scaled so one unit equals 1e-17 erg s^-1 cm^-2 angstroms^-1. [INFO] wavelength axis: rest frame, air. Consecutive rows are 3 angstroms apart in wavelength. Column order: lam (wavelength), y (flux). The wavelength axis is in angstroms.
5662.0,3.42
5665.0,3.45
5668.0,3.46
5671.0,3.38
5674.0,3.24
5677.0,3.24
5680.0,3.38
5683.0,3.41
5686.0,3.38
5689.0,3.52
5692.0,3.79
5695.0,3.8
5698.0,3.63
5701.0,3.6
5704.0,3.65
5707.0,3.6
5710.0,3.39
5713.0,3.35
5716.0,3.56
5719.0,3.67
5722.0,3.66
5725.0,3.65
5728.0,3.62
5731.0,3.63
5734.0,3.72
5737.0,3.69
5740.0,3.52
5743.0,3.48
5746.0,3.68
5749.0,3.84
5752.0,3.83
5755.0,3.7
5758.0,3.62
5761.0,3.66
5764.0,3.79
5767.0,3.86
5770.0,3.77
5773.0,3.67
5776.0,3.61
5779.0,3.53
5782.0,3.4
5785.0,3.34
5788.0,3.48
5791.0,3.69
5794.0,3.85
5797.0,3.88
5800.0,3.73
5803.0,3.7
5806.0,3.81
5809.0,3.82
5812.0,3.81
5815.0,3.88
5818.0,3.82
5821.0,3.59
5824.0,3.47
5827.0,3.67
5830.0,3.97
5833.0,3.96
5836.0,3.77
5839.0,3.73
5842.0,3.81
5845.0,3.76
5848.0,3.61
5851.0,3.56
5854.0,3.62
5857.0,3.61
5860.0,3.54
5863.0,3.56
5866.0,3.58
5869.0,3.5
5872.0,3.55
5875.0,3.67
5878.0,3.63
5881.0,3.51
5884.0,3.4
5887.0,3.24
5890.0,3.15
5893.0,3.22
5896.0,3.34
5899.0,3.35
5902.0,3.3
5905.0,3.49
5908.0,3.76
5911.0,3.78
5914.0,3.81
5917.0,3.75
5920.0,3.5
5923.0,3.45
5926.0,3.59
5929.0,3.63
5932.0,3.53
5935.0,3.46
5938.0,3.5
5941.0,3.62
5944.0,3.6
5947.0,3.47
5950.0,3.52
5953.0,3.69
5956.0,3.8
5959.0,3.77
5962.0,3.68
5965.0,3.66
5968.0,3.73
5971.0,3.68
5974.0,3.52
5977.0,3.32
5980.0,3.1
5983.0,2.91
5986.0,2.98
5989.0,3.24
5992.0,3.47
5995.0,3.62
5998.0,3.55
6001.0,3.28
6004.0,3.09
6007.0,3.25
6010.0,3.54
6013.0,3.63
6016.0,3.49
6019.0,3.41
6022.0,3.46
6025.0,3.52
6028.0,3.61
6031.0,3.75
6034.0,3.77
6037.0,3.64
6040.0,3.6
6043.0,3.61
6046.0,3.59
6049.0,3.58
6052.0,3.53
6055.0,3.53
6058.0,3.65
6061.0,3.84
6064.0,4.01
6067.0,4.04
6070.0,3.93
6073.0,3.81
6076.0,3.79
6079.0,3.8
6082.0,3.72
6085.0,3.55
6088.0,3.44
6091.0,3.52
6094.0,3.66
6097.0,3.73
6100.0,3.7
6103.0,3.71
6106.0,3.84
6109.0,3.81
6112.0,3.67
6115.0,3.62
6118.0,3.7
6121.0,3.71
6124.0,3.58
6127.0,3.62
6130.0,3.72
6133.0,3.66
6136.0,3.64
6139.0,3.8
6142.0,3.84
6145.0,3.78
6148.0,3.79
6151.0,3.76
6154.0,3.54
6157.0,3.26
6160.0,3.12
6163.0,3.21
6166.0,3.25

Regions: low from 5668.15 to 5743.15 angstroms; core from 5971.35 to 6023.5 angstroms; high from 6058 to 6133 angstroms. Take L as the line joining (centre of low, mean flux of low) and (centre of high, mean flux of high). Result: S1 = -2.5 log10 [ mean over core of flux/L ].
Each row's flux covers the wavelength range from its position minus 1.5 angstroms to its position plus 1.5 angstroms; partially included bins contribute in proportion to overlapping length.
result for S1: 0.10 mag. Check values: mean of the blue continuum 3.54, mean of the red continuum 3.73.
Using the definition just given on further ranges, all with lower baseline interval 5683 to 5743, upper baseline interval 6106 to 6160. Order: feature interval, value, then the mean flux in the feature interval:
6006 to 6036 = 0.03 mag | 3.55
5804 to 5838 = -0.05 mag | 3.78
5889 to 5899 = 0.12 mag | 3.26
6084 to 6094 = 0.04 mag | 3.52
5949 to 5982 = 0.02 mag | 3.58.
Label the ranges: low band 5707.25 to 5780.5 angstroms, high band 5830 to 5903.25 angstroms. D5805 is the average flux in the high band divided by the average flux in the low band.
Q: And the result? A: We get 0.97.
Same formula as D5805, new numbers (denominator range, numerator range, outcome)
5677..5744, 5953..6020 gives 0.97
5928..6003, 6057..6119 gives 1.07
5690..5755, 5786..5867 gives 1.02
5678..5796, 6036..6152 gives 1.02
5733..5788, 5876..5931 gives 0.96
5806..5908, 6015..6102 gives 1.02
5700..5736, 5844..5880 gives 1.00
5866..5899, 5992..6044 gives 1.03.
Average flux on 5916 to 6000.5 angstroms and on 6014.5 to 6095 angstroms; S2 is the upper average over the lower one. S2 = 1.04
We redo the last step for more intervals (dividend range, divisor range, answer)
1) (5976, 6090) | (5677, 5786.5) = 0.98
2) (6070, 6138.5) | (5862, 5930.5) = 1.05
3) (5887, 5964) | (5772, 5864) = 0.96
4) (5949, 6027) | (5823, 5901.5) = 0.97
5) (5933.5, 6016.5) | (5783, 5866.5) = 0.94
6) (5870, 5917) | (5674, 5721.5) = 0.99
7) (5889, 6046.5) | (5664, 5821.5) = 0.97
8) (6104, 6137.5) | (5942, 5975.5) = 1.01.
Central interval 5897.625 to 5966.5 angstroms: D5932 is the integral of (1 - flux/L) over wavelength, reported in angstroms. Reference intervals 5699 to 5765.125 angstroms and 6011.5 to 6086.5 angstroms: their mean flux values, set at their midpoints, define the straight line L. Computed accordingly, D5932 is 1.2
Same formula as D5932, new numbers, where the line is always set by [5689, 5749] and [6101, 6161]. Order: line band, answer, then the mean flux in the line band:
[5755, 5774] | -0.5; 3.73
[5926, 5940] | 0.4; 3.54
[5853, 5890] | 1.2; 3.52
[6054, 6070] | -0.8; 3.83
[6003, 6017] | 0.9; 3.41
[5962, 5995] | 2.3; 3.39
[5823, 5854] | -0.8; 3.73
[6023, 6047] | 0.1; 3.63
